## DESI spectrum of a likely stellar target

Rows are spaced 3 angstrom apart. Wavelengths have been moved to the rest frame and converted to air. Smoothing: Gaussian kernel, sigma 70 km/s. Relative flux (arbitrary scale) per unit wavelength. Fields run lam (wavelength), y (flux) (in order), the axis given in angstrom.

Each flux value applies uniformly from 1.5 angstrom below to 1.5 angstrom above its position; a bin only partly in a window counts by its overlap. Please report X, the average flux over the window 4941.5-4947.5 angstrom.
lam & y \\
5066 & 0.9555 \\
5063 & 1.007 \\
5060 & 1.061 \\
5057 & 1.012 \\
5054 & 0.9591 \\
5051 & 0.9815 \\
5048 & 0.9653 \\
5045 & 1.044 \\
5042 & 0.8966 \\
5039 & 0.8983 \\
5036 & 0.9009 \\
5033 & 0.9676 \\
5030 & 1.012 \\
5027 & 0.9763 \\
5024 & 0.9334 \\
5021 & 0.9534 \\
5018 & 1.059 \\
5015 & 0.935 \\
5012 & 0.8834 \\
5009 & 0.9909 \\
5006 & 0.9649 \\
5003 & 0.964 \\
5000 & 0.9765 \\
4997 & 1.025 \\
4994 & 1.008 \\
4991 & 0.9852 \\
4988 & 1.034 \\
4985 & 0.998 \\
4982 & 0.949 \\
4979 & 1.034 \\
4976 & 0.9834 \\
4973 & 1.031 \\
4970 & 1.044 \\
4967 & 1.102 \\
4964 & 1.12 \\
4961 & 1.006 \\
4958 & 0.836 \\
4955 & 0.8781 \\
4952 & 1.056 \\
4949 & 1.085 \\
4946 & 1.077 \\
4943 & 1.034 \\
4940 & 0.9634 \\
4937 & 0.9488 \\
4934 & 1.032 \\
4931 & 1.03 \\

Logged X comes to 1.06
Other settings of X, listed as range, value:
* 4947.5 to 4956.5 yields 1.01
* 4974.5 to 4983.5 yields 0.989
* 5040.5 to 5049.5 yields 0.969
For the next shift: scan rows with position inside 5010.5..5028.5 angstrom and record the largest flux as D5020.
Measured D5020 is 1.059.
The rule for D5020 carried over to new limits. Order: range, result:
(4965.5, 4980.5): 1.102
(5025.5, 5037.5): 1.012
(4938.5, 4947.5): 1.077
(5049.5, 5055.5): 0.9815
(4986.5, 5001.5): 1.034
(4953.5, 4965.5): 1.12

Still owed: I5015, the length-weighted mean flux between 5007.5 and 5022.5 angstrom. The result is 0.964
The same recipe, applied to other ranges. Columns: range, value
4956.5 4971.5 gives 1.02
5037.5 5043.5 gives 0.897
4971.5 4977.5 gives 1.01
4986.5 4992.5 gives 1.01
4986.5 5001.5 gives 1.01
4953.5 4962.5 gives 0.907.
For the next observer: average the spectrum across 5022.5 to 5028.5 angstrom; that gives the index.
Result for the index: 0.955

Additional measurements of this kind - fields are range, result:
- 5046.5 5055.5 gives 0.969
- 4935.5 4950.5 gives 1.02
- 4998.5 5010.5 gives 0.974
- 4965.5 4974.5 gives 1.06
